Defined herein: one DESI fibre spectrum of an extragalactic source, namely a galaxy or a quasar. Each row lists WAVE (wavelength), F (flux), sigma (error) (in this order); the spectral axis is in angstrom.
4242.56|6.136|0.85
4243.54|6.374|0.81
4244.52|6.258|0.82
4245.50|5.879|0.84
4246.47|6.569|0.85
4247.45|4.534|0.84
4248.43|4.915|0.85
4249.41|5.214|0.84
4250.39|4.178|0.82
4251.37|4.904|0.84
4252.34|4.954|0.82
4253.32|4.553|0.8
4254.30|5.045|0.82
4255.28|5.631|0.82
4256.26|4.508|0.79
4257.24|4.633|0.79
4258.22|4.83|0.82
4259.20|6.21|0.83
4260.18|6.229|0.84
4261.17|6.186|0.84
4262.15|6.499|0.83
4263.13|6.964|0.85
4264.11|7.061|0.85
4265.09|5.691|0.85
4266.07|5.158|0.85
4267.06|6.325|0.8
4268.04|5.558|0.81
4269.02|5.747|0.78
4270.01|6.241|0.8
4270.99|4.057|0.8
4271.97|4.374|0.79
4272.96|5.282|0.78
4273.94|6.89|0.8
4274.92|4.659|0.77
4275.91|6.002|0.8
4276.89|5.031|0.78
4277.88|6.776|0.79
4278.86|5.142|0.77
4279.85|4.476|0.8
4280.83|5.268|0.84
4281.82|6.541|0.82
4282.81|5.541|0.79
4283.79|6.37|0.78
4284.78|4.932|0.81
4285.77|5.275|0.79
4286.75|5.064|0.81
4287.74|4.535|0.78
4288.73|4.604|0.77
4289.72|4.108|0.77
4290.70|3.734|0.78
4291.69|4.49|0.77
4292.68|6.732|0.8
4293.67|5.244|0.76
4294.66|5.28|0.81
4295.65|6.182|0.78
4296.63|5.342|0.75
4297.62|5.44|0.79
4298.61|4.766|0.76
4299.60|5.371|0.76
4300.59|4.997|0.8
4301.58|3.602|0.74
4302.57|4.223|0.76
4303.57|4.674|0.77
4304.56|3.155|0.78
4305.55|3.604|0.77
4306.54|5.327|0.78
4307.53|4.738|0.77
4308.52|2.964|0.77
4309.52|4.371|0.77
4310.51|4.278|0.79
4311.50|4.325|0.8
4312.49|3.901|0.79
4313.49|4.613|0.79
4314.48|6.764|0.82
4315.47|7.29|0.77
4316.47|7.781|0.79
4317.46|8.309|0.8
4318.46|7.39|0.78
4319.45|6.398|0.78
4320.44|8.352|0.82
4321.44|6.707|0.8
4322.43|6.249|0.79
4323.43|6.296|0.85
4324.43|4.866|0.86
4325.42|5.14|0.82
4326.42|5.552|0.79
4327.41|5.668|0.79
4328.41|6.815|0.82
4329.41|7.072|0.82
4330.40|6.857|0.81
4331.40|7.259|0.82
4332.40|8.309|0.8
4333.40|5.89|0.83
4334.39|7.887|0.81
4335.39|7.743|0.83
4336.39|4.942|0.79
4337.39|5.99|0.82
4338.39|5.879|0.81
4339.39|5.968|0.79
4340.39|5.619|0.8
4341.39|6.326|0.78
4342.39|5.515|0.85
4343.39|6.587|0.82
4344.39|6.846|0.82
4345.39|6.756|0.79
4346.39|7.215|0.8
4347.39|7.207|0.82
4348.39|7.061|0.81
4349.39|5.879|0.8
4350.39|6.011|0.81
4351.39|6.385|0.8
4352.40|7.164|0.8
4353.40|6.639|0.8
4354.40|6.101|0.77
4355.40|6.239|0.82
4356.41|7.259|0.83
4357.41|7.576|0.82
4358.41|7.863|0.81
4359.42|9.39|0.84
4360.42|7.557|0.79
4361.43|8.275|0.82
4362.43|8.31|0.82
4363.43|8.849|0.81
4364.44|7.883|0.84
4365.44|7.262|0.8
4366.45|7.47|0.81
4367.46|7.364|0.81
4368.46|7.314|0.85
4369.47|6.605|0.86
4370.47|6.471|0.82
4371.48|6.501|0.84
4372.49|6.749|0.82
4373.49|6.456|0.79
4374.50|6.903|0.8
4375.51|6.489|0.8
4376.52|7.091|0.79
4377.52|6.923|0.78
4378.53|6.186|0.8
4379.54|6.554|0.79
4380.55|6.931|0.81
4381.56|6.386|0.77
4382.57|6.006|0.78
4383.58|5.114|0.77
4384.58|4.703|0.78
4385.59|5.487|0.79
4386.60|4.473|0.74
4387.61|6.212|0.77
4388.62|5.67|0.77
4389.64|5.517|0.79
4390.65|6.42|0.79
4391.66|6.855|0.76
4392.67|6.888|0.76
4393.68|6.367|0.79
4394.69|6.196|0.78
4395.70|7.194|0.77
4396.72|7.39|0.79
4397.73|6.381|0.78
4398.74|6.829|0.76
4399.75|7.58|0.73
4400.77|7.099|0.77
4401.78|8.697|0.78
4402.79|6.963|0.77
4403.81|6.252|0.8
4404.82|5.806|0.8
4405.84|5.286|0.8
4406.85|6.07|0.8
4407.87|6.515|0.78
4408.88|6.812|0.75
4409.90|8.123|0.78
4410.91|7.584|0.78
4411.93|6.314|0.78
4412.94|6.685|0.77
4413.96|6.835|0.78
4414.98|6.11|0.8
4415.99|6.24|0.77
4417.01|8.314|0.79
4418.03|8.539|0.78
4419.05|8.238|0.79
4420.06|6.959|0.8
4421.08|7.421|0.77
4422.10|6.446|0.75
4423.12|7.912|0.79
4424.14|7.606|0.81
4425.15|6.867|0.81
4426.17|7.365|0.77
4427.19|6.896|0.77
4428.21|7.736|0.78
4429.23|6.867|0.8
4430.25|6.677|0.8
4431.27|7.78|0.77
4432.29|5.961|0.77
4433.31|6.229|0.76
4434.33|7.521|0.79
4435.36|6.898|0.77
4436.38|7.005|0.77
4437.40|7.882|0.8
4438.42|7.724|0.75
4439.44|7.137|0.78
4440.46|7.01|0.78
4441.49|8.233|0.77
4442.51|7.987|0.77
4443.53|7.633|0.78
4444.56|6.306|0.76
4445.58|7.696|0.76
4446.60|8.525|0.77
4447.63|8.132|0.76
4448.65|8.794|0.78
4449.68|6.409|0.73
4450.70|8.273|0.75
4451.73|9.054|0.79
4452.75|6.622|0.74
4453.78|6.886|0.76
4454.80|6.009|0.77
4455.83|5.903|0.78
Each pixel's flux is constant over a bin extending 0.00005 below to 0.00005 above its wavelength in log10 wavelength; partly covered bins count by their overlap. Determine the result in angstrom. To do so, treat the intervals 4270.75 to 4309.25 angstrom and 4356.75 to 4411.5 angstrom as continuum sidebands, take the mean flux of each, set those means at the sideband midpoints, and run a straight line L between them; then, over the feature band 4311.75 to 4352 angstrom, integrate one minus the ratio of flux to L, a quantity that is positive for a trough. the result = -4.7 angstrom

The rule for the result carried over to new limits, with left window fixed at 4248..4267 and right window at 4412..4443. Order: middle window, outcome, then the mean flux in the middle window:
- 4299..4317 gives 3.6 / 4.78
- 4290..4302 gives 1.6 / 5.09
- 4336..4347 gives 0.3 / 6.17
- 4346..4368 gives -2.8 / 7.32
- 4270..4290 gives 1.4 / 5.28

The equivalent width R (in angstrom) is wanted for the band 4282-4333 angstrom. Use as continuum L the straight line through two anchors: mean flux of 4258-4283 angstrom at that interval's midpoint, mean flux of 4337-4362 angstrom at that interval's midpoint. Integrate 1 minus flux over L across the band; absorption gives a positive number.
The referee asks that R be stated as 5.9 angstrom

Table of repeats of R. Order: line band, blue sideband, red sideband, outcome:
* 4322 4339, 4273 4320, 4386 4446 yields -1.9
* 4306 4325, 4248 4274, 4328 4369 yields 1.8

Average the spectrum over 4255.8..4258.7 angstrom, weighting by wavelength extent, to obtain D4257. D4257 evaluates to 4.66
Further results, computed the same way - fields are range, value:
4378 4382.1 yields 6.5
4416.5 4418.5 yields 8.41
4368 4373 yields 6.73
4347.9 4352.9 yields 6.5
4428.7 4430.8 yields 6.8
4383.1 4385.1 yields 4.93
